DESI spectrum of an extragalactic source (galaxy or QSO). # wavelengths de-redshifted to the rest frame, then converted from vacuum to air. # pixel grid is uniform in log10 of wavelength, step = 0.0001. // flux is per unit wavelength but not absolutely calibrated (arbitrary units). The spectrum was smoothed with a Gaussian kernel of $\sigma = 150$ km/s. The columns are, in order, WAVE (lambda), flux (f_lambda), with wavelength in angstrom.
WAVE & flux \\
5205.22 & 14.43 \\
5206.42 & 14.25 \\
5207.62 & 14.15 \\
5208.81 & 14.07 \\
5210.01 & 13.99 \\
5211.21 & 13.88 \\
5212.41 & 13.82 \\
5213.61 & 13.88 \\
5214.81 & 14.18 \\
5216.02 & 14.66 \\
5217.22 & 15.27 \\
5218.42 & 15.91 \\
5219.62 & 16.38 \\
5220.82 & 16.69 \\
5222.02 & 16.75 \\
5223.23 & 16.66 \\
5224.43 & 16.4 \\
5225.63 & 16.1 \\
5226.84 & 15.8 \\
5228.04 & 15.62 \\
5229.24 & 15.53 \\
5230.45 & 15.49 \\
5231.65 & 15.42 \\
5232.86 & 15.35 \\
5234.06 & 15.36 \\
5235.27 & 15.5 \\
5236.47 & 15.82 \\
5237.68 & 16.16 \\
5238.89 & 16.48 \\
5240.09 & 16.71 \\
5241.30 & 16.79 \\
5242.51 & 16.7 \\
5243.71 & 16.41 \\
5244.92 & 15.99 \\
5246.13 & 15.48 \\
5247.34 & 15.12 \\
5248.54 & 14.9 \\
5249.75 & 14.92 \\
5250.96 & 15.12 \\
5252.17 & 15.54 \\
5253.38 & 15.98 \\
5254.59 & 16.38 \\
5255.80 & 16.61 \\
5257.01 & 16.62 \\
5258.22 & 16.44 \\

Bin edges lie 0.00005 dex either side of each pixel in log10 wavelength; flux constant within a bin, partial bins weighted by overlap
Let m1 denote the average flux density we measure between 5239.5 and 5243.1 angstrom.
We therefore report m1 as 16.7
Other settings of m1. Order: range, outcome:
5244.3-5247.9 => 15.5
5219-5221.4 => 16.6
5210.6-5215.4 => 13.9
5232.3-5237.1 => 15.5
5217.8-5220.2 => 16.2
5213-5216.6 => 14.2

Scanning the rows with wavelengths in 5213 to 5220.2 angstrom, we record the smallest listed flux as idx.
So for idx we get 13.88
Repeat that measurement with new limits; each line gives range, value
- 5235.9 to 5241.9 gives 15.82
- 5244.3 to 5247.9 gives 15.12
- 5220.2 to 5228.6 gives 15.62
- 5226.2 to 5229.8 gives 15.53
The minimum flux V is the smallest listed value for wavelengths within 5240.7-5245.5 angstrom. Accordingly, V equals 15.99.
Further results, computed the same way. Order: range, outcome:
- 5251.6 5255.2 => 15.54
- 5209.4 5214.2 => 13.82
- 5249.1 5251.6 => 14.92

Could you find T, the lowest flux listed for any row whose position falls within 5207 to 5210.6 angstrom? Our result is 13.99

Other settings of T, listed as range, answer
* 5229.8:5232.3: 15.42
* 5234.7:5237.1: 15.5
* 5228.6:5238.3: 15.35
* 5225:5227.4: 15.8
